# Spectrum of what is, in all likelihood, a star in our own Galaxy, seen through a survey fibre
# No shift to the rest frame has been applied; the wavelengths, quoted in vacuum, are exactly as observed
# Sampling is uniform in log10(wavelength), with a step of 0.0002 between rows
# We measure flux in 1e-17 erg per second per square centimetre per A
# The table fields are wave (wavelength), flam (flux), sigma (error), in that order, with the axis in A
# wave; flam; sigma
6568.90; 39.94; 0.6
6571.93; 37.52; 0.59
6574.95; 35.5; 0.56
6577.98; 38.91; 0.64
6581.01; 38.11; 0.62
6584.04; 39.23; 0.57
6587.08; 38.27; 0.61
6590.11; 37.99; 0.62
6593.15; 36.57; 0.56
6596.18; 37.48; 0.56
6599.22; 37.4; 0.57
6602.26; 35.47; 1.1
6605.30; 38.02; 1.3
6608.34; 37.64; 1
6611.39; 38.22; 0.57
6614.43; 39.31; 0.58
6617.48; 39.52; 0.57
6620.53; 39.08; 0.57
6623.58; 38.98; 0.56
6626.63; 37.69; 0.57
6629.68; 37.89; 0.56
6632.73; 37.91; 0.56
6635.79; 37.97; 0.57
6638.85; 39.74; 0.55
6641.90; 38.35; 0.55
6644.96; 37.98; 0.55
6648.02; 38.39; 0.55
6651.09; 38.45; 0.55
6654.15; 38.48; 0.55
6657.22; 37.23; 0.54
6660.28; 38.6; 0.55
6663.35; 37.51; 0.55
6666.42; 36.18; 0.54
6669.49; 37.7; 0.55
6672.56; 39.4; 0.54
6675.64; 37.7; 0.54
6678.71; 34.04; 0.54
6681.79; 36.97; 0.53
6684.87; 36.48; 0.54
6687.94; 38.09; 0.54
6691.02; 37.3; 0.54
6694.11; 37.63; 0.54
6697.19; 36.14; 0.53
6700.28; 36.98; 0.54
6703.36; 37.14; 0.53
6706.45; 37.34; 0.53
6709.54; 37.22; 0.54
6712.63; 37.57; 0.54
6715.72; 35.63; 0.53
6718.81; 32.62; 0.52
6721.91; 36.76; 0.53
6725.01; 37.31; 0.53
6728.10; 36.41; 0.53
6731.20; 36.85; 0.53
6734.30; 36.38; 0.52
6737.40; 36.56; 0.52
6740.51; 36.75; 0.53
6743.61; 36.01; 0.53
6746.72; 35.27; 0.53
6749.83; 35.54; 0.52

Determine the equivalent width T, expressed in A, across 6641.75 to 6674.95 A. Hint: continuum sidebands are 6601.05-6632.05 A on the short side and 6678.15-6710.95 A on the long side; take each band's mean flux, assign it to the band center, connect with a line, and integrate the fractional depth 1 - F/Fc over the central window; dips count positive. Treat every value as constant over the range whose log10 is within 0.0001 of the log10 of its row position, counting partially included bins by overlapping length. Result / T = -0.4 A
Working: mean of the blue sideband 38.2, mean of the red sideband 36.9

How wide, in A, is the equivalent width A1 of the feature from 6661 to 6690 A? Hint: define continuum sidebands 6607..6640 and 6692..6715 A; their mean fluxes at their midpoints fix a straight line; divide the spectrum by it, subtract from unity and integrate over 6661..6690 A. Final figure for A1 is 0.33 A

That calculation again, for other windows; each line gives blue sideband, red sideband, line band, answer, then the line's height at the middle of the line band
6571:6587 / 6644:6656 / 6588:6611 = 0.4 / 38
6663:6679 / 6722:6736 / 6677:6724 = 0.6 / 37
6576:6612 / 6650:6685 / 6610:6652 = -1.1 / 37.6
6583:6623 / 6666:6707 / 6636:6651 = -0.4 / 37.6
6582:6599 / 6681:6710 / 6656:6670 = 0.0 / 37.4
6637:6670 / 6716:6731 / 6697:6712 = -0.3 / 36.5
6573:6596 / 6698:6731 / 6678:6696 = 0.0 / 36.8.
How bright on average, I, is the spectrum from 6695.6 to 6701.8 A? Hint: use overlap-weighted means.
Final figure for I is 36.6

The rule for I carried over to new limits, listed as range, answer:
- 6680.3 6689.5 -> 37.2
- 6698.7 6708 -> 37.1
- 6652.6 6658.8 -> 37.9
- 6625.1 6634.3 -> 37.8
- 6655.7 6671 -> 37.5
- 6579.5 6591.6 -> 38.4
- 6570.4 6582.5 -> 37.5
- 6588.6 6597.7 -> 37.4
